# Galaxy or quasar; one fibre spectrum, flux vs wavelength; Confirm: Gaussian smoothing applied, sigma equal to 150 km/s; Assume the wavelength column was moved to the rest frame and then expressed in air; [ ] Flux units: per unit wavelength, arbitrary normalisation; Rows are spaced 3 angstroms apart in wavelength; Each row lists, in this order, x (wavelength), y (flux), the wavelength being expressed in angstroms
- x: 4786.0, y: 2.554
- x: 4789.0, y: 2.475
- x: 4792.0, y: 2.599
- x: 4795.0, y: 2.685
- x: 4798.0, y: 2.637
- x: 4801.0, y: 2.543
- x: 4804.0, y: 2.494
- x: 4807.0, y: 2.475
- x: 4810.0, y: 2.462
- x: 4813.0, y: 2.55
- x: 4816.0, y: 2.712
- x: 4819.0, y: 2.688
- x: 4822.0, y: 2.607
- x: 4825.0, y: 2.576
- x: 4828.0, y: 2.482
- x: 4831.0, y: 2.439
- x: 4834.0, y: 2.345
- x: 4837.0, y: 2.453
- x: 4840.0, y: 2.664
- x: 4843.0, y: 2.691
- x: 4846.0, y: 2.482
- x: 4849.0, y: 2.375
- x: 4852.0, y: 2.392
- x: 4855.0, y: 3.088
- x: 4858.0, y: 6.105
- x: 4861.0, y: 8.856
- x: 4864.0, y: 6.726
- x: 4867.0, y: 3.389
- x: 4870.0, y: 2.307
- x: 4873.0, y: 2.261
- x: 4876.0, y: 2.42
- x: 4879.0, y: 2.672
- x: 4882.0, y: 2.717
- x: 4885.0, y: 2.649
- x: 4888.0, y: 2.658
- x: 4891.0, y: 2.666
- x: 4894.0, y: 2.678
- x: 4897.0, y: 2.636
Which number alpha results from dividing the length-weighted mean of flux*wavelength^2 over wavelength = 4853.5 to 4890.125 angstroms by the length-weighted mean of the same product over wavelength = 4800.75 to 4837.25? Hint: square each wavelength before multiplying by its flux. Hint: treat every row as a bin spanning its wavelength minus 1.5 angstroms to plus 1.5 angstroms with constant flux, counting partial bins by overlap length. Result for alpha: 1.5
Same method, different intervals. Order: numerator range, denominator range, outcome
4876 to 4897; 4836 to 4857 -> 1.01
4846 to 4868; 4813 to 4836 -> 1.82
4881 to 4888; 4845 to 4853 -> 1.12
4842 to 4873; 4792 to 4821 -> 1.57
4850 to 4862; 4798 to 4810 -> 1.97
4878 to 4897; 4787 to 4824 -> 1.07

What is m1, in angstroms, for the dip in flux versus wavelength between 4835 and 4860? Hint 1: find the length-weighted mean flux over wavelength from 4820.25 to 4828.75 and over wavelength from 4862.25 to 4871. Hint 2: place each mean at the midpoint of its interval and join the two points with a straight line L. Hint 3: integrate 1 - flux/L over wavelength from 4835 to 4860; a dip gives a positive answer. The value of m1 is 3.3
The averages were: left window 2.57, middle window 3.13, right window 4.38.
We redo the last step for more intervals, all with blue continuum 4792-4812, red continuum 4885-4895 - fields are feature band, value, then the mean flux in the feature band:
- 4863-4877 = -3.7 angstroms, 3.34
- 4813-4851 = 0.7 angstroms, 2.54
